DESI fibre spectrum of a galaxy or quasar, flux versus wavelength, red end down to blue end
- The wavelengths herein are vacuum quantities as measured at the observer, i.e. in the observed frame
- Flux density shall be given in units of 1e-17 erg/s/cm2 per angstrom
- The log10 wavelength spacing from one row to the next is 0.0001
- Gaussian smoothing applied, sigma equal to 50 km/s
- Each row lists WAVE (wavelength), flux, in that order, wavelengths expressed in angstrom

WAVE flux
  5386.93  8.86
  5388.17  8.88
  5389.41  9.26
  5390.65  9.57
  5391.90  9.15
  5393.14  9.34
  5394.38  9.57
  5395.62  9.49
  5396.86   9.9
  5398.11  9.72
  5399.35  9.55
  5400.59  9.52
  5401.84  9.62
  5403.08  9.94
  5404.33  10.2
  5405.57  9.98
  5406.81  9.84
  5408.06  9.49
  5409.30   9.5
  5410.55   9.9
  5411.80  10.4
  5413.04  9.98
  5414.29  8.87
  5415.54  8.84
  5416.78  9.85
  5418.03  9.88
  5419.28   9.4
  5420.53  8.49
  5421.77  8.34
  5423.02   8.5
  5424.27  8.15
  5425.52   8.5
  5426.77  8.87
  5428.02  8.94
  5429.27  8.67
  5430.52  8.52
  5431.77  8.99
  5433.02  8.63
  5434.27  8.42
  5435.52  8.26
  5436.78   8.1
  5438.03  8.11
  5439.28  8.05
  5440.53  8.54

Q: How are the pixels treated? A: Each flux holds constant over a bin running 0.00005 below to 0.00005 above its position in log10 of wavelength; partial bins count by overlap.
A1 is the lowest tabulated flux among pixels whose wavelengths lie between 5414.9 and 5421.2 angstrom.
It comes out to 8.49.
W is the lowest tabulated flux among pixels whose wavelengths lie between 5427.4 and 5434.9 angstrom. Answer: 8.42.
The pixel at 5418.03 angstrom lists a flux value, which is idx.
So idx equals 9.88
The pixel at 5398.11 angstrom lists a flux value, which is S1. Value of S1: 9.72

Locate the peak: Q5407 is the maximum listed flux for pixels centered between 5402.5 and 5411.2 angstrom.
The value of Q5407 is 10.2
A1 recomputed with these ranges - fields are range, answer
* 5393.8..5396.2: 9.49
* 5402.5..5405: 9.94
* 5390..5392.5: 9.15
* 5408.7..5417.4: 8.84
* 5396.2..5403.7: 9.52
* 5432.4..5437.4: 8.1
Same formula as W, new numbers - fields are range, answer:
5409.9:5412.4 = 9.9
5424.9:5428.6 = 8.5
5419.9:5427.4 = 8.15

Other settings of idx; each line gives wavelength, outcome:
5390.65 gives 9.57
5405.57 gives 9.98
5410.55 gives 9.9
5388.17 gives 8.88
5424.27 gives 8.15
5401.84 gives 9.62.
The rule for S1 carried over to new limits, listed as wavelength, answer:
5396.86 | 9.9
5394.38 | 9.57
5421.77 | 8.34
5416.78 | 9.85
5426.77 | 8.87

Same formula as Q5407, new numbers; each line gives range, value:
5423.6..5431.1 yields 8.94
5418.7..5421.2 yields 9.4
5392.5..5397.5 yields 9.9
